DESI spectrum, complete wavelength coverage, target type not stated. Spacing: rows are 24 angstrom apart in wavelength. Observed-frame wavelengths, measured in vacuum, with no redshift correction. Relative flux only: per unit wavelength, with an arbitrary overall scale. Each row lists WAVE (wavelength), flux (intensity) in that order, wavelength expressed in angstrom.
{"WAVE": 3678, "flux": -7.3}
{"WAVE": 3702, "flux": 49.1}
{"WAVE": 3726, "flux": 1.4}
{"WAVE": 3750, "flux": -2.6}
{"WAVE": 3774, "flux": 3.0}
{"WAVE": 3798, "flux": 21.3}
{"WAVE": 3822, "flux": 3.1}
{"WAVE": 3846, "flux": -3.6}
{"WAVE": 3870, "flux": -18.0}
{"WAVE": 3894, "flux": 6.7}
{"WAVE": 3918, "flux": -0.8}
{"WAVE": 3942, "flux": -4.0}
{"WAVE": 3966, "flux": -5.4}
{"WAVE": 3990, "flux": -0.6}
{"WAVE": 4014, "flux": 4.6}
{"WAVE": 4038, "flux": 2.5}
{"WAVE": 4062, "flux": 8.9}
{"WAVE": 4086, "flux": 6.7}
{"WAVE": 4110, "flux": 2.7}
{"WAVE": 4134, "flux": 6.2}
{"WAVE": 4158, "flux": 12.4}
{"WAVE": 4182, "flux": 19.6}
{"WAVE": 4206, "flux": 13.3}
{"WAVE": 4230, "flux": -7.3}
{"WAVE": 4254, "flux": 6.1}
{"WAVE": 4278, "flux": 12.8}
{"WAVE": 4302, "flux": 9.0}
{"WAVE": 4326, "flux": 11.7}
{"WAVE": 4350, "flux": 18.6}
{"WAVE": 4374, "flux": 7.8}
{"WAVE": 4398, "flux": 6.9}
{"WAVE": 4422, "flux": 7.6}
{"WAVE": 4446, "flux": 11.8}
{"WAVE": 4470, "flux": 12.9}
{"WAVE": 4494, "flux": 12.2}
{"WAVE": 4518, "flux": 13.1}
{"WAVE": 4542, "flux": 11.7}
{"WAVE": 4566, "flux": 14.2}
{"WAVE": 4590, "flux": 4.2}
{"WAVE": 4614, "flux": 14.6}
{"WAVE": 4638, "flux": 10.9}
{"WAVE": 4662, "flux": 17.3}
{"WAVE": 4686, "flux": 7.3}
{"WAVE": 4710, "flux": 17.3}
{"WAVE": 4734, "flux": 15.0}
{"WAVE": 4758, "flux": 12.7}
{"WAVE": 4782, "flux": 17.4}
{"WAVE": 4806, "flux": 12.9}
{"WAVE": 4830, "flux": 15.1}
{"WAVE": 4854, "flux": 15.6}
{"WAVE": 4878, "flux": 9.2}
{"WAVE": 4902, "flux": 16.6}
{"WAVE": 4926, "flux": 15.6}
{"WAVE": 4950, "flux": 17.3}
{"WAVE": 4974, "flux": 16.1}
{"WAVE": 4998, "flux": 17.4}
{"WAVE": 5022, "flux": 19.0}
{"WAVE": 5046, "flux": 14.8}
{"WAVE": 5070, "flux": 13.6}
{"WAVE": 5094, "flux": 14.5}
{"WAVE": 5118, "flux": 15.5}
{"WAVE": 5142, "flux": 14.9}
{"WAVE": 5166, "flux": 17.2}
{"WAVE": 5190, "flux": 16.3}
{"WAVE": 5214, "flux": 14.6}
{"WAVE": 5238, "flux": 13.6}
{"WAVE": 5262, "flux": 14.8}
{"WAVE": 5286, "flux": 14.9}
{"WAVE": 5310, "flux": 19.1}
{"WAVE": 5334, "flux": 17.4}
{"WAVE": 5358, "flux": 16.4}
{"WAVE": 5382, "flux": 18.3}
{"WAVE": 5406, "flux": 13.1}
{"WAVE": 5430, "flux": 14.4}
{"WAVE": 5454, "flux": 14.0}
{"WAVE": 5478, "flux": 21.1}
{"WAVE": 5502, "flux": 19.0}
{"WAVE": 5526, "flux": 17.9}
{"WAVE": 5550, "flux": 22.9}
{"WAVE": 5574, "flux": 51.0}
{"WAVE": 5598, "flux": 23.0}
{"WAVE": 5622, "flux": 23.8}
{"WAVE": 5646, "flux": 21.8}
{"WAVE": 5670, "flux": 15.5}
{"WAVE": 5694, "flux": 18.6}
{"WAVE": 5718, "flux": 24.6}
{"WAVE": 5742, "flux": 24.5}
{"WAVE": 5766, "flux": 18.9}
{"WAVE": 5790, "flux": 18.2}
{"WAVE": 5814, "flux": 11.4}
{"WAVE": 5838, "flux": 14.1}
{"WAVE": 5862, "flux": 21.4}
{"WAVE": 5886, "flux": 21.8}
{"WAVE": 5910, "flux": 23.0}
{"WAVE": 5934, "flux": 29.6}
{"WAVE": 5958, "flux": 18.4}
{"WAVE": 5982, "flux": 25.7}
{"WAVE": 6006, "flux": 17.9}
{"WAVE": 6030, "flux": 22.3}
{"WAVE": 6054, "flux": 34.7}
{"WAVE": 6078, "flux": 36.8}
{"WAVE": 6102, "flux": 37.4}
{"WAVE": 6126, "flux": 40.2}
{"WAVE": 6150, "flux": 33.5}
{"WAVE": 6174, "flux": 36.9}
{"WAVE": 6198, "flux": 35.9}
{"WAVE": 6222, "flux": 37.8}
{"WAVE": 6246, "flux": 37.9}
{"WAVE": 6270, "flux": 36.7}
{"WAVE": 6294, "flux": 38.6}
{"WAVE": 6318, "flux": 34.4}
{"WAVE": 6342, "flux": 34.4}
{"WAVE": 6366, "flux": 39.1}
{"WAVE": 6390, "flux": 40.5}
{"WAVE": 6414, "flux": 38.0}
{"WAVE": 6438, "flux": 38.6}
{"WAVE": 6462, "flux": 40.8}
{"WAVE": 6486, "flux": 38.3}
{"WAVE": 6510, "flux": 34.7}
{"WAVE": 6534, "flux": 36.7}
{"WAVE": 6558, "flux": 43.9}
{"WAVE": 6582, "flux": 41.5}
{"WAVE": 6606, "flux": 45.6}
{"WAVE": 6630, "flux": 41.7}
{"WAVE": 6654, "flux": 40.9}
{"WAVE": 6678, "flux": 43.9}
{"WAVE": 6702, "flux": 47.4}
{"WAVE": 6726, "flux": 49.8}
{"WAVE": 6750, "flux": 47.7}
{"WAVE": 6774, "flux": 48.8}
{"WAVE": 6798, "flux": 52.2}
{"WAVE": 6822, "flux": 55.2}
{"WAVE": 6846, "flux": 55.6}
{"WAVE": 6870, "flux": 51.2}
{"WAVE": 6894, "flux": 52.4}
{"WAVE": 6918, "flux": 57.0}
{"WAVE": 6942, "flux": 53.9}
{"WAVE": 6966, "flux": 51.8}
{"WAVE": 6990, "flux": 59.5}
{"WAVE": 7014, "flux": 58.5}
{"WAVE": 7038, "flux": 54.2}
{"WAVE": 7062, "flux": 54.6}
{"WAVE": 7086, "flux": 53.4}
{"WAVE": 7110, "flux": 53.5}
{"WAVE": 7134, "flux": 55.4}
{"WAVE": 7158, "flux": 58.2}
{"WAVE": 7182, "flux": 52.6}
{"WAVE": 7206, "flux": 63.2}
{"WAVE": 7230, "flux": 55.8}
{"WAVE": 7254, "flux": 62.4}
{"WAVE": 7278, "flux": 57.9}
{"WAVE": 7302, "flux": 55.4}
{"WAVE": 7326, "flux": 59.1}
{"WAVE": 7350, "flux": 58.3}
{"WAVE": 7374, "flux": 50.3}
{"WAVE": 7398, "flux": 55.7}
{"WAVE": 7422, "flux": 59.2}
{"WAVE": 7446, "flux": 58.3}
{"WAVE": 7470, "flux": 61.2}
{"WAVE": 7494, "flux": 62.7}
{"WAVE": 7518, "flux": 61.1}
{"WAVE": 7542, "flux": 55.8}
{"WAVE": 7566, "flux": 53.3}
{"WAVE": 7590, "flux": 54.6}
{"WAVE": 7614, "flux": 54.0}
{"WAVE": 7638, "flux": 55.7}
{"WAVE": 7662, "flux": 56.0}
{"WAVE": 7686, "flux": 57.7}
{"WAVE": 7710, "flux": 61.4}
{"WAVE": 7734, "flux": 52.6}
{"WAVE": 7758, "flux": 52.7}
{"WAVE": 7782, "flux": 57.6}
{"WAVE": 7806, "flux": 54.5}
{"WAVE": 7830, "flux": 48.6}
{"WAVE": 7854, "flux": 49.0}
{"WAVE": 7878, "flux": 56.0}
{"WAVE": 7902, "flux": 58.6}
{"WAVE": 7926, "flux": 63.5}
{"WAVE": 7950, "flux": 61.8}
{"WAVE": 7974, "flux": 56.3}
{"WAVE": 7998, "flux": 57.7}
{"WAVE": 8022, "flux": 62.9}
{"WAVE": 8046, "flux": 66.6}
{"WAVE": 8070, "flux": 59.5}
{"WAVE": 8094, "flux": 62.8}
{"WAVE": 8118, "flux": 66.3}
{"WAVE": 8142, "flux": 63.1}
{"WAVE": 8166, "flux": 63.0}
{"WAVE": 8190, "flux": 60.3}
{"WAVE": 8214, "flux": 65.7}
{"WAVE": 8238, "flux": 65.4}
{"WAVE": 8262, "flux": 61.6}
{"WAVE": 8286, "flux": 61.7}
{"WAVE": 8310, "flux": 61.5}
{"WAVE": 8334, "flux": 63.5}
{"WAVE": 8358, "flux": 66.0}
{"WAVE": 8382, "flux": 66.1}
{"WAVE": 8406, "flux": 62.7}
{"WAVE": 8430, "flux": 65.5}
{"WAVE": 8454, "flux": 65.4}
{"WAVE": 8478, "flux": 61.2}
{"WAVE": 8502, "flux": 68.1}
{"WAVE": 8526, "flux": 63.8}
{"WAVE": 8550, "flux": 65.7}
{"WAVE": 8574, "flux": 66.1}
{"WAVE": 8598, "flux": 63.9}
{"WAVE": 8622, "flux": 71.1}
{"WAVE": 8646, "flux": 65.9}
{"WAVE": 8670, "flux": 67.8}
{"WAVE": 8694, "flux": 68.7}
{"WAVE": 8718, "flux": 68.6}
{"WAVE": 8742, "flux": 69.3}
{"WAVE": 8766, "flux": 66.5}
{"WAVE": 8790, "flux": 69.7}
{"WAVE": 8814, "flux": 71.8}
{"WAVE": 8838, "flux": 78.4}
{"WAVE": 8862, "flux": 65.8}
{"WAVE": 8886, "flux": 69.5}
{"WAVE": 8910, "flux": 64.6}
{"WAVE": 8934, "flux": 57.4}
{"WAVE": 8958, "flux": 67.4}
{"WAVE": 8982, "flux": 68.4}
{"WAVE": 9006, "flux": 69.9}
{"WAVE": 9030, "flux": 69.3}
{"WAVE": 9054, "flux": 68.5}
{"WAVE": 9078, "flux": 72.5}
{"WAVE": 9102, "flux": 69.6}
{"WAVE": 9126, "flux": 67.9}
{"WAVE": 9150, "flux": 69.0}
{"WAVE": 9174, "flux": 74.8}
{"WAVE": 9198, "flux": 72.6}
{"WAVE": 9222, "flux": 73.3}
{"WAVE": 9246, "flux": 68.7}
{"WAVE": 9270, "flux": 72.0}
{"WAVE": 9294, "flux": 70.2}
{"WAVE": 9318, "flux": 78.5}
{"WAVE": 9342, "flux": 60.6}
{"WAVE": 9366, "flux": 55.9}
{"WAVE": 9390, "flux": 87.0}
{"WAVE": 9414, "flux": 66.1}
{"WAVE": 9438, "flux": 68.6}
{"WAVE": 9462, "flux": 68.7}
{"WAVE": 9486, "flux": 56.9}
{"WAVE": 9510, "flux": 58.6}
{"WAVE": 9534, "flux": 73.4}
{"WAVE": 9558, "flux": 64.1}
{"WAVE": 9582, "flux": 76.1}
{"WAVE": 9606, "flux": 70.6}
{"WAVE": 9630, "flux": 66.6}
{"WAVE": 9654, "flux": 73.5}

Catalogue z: 0.52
